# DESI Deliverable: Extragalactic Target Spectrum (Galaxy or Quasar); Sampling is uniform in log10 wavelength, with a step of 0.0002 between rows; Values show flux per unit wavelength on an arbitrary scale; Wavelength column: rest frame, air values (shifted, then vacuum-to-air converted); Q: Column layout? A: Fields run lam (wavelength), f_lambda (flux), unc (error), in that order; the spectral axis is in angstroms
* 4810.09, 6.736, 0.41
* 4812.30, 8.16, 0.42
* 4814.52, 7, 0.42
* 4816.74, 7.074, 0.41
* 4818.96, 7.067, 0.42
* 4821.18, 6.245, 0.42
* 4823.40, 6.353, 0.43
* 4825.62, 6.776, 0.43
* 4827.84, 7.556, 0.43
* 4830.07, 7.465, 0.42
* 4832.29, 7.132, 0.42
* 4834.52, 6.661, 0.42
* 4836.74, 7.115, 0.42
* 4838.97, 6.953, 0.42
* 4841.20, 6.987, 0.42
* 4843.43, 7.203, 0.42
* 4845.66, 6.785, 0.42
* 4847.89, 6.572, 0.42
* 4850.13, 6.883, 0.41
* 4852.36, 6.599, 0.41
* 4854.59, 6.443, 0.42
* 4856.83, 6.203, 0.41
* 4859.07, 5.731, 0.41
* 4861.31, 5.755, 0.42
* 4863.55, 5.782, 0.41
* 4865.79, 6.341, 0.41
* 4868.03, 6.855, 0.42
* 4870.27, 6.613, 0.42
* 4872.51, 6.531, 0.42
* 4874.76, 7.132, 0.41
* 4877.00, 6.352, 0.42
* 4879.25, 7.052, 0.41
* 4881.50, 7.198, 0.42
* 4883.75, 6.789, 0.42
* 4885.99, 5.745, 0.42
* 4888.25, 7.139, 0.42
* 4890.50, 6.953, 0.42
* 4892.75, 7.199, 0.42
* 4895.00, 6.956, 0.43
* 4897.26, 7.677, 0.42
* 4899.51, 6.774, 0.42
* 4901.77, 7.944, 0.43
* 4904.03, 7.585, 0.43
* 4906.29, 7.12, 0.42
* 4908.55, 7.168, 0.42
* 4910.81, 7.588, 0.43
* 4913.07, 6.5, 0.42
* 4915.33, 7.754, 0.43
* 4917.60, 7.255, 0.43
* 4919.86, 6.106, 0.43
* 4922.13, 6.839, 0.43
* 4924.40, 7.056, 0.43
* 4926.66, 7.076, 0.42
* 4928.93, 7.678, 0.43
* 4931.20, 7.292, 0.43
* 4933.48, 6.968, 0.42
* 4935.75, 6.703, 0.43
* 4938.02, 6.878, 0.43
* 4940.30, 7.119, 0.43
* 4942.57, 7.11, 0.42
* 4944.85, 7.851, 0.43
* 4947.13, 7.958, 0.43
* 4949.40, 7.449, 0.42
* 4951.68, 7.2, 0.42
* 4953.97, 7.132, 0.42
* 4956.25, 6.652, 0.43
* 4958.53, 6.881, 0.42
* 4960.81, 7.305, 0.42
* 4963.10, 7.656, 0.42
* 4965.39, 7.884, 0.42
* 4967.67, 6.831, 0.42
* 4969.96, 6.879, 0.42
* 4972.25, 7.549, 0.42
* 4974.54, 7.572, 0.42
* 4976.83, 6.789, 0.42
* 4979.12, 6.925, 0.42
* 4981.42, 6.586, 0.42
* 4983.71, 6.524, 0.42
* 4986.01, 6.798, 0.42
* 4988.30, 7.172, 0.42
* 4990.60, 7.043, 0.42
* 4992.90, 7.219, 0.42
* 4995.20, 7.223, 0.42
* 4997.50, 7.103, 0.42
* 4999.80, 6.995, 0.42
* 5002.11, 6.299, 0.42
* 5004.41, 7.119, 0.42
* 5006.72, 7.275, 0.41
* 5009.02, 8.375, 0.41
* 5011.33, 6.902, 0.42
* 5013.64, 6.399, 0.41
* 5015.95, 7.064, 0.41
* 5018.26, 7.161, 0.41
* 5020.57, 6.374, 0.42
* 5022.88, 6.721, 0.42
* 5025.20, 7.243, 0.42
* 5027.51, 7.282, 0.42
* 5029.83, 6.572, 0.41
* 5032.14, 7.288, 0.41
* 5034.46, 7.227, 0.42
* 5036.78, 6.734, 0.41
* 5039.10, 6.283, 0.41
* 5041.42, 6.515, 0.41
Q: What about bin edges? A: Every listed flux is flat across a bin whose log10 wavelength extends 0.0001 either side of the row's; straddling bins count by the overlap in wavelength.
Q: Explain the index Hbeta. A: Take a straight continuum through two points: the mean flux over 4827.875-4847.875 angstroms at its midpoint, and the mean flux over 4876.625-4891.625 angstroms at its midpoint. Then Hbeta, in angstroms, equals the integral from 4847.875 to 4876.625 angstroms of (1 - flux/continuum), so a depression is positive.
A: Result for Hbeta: 2.0 angstroms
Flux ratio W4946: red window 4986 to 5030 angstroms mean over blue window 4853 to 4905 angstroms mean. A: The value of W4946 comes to 1.0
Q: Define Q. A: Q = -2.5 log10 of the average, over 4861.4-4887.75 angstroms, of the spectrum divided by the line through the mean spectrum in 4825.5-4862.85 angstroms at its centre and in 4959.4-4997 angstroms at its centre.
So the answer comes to 0.04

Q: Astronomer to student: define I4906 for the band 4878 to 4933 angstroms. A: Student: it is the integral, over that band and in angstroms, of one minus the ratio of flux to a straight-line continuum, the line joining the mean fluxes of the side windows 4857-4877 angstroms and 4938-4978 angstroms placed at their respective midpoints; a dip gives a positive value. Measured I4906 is -3.0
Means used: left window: 6.34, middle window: 7.1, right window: 7.27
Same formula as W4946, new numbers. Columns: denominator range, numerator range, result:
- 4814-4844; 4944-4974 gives 1.05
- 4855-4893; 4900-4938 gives 1.09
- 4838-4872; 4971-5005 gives 1.07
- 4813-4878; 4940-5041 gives 1.06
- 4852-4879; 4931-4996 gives 1.12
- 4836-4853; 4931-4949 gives 1.05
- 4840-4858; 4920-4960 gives 1.06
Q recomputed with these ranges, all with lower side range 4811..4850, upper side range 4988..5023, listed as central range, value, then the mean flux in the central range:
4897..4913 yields -0.05 mag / 7.33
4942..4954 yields -0.07 mag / 7.49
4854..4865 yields 0.17 mag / 5.97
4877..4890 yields 0.04 mag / 6.75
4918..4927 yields 0.04 mag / 6.79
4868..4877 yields 0.04 mag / 6.72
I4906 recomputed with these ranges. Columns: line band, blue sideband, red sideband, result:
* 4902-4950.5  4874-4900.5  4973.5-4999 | -1.8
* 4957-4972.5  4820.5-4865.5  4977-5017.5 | -0.7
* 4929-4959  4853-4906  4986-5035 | -1.3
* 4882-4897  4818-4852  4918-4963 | 0.3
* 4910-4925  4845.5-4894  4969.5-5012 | -0.5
